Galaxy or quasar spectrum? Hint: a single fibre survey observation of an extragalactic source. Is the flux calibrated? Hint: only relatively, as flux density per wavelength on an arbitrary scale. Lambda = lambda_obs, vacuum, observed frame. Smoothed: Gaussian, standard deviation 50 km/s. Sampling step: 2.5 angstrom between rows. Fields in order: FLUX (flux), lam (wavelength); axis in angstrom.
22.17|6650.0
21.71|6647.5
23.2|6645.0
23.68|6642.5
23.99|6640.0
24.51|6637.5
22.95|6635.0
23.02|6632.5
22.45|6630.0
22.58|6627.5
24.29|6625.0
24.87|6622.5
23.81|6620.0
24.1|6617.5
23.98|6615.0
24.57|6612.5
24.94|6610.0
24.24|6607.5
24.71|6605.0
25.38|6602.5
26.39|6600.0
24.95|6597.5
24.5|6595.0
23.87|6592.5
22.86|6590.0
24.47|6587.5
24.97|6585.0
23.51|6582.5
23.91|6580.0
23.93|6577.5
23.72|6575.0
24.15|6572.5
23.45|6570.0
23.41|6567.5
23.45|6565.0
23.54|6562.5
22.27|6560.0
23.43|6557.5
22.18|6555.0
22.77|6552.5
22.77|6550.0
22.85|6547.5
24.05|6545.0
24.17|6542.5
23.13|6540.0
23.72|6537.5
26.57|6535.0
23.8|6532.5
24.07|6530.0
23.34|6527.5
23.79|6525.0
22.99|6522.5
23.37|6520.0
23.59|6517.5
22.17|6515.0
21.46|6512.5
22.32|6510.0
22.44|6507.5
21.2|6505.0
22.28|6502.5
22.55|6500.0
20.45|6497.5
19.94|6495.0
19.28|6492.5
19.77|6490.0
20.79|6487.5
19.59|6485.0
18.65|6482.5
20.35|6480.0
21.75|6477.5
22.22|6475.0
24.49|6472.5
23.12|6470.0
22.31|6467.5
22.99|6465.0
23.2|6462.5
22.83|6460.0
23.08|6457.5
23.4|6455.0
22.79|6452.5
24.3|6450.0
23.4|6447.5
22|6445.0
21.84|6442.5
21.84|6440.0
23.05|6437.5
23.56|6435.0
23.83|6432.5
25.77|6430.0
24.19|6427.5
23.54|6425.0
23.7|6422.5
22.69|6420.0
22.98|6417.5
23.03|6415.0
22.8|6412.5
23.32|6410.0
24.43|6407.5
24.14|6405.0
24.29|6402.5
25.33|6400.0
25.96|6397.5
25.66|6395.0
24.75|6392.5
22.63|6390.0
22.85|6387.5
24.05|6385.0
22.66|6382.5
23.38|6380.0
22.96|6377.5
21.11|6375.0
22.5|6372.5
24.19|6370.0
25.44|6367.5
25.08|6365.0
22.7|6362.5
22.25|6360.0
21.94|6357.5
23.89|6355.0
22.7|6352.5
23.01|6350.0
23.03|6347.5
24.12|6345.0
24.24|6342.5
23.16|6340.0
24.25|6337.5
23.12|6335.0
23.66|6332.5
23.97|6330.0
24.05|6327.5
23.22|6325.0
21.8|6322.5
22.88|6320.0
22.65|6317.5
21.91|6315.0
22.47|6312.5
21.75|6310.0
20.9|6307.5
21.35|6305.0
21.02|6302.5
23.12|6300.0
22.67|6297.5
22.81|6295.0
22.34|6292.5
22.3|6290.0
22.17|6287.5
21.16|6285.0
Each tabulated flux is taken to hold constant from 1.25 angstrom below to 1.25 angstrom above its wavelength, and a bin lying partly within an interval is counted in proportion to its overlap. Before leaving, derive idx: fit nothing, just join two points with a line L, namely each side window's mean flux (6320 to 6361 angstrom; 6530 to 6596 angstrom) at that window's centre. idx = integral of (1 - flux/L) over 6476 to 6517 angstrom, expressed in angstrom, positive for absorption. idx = 4.5 angstrom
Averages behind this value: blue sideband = 23.3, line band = 21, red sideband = 23.7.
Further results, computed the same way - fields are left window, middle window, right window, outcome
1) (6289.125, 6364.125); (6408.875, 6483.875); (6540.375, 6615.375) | 1.36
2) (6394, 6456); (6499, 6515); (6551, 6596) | 1.06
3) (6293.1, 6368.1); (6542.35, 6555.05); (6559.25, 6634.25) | 0.37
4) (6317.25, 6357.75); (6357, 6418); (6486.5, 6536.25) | -1.62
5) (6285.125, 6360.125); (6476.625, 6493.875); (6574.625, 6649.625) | 2.54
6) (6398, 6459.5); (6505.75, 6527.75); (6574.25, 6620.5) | 1.09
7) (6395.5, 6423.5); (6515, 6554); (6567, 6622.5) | 0.91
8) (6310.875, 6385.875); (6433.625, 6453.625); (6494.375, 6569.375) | 0.19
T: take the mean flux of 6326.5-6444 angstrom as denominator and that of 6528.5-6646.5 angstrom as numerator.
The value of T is 1.0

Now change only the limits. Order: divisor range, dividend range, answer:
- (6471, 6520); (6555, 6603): 1.12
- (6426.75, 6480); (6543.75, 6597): 1.02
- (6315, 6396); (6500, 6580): 1.00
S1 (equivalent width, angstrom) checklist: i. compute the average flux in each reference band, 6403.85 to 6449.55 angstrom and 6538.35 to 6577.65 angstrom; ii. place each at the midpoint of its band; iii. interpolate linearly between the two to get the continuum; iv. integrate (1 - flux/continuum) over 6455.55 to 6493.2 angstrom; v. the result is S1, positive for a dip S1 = 2.7 angstrom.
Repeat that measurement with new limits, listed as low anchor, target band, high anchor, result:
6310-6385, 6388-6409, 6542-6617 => -1.1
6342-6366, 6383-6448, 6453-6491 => -3.2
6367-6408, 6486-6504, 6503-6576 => 2.1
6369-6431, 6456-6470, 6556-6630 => 0.5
